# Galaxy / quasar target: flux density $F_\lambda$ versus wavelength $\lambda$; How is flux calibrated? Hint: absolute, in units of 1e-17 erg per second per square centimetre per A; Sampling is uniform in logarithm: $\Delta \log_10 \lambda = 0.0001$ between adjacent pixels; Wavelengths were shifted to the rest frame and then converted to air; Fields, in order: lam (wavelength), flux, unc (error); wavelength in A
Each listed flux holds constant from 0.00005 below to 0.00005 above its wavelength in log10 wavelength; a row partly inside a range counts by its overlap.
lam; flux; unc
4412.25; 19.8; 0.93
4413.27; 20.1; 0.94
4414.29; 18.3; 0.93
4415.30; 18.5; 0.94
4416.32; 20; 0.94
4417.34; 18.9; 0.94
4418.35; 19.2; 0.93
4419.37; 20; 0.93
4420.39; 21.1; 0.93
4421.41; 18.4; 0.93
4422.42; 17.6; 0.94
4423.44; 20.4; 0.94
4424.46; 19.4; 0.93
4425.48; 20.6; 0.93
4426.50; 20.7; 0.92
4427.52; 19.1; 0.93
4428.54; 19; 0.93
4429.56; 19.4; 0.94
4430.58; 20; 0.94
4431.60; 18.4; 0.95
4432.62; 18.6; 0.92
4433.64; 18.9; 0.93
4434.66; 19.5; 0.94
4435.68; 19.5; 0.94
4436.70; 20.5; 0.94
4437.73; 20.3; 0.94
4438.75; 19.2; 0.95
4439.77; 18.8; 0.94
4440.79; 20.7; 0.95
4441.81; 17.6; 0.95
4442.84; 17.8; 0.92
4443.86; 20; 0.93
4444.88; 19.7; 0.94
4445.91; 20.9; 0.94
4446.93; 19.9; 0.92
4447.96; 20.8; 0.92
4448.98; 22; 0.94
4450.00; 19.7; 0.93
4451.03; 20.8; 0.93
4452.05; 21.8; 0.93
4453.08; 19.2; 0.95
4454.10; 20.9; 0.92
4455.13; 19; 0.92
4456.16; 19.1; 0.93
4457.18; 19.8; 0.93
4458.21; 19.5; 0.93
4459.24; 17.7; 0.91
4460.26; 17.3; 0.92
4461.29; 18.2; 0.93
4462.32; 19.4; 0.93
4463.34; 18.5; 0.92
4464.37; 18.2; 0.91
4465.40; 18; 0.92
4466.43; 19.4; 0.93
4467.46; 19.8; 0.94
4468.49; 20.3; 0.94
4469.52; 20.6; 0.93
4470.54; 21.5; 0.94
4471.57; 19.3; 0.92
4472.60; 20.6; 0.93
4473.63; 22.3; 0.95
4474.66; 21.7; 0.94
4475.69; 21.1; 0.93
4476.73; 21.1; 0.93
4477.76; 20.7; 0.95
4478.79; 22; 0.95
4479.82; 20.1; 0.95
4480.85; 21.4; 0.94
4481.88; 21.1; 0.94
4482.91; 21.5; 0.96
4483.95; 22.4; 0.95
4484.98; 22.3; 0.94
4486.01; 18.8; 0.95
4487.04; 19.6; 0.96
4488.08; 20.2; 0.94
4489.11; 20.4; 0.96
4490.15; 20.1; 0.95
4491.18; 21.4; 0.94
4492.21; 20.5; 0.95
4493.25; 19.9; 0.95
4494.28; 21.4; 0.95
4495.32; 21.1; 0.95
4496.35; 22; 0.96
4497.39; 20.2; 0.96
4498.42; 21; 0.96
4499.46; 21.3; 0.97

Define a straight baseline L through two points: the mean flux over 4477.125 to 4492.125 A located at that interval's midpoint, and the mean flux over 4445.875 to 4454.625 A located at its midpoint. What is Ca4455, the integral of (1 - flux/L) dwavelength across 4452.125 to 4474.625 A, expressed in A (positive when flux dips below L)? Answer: 1.29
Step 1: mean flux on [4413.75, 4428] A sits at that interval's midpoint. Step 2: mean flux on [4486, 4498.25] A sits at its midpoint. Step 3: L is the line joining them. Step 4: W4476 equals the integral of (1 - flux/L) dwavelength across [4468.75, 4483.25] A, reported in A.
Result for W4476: -0.5 A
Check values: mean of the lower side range 19.4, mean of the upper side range 20.6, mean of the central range 21.1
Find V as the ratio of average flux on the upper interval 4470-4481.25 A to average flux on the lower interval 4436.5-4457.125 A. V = 1.06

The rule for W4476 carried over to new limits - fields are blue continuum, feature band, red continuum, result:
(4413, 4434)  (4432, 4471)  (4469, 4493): 1.05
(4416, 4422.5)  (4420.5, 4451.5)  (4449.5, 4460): -0.12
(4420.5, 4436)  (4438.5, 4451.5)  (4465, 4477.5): -0.03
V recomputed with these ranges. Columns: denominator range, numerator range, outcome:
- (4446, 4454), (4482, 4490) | 1.00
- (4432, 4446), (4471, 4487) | 1.09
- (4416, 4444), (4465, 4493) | 1.07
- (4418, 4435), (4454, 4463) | 0.97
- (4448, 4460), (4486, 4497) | 1.03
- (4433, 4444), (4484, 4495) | 1.06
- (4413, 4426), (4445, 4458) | 1.04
